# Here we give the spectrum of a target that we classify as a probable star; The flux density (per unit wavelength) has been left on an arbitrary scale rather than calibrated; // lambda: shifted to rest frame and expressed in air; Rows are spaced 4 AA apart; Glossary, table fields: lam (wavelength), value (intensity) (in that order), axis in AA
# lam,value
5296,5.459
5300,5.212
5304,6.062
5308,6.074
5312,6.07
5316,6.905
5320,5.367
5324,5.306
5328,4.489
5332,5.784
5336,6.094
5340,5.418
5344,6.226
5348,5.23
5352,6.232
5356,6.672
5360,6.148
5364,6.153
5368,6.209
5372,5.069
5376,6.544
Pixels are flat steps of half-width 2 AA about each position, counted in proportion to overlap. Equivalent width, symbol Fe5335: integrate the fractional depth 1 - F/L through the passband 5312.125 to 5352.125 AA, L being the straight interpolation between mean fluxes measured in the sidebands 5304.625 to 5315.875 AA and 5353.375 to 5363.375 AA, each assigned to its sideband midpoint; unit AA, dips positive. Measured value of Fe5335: 3.7 AA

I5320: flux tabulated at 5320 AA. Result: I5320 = 5.367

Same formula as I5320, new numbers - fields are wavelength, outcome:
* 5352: 6.232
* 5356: 6.672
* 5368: 6.209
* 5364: 6.153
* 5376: 6.544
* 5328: 4.489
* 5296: 5.459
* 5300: 5.212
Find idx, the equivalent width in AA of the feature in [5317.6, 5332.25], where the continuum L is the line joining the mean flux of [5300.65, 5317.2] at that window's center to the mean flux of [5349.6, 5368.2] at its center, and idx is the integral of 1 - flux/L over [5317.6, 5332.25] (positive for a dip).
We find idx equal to 2.3 AA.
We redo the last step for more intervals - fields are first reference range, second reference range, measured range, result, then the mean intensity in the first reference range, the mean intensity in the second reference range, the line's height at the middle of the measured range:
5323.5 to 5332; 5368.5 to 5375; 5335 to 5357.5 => -3.0 AA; 5.03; 5.56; 5.25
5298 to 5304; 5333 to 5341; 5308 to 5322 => -1.2 AA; 5.5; 5.8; 5.61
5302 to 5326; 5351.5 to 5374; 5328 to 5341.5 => 0.9 AA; 5.96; 6.07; 6.01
